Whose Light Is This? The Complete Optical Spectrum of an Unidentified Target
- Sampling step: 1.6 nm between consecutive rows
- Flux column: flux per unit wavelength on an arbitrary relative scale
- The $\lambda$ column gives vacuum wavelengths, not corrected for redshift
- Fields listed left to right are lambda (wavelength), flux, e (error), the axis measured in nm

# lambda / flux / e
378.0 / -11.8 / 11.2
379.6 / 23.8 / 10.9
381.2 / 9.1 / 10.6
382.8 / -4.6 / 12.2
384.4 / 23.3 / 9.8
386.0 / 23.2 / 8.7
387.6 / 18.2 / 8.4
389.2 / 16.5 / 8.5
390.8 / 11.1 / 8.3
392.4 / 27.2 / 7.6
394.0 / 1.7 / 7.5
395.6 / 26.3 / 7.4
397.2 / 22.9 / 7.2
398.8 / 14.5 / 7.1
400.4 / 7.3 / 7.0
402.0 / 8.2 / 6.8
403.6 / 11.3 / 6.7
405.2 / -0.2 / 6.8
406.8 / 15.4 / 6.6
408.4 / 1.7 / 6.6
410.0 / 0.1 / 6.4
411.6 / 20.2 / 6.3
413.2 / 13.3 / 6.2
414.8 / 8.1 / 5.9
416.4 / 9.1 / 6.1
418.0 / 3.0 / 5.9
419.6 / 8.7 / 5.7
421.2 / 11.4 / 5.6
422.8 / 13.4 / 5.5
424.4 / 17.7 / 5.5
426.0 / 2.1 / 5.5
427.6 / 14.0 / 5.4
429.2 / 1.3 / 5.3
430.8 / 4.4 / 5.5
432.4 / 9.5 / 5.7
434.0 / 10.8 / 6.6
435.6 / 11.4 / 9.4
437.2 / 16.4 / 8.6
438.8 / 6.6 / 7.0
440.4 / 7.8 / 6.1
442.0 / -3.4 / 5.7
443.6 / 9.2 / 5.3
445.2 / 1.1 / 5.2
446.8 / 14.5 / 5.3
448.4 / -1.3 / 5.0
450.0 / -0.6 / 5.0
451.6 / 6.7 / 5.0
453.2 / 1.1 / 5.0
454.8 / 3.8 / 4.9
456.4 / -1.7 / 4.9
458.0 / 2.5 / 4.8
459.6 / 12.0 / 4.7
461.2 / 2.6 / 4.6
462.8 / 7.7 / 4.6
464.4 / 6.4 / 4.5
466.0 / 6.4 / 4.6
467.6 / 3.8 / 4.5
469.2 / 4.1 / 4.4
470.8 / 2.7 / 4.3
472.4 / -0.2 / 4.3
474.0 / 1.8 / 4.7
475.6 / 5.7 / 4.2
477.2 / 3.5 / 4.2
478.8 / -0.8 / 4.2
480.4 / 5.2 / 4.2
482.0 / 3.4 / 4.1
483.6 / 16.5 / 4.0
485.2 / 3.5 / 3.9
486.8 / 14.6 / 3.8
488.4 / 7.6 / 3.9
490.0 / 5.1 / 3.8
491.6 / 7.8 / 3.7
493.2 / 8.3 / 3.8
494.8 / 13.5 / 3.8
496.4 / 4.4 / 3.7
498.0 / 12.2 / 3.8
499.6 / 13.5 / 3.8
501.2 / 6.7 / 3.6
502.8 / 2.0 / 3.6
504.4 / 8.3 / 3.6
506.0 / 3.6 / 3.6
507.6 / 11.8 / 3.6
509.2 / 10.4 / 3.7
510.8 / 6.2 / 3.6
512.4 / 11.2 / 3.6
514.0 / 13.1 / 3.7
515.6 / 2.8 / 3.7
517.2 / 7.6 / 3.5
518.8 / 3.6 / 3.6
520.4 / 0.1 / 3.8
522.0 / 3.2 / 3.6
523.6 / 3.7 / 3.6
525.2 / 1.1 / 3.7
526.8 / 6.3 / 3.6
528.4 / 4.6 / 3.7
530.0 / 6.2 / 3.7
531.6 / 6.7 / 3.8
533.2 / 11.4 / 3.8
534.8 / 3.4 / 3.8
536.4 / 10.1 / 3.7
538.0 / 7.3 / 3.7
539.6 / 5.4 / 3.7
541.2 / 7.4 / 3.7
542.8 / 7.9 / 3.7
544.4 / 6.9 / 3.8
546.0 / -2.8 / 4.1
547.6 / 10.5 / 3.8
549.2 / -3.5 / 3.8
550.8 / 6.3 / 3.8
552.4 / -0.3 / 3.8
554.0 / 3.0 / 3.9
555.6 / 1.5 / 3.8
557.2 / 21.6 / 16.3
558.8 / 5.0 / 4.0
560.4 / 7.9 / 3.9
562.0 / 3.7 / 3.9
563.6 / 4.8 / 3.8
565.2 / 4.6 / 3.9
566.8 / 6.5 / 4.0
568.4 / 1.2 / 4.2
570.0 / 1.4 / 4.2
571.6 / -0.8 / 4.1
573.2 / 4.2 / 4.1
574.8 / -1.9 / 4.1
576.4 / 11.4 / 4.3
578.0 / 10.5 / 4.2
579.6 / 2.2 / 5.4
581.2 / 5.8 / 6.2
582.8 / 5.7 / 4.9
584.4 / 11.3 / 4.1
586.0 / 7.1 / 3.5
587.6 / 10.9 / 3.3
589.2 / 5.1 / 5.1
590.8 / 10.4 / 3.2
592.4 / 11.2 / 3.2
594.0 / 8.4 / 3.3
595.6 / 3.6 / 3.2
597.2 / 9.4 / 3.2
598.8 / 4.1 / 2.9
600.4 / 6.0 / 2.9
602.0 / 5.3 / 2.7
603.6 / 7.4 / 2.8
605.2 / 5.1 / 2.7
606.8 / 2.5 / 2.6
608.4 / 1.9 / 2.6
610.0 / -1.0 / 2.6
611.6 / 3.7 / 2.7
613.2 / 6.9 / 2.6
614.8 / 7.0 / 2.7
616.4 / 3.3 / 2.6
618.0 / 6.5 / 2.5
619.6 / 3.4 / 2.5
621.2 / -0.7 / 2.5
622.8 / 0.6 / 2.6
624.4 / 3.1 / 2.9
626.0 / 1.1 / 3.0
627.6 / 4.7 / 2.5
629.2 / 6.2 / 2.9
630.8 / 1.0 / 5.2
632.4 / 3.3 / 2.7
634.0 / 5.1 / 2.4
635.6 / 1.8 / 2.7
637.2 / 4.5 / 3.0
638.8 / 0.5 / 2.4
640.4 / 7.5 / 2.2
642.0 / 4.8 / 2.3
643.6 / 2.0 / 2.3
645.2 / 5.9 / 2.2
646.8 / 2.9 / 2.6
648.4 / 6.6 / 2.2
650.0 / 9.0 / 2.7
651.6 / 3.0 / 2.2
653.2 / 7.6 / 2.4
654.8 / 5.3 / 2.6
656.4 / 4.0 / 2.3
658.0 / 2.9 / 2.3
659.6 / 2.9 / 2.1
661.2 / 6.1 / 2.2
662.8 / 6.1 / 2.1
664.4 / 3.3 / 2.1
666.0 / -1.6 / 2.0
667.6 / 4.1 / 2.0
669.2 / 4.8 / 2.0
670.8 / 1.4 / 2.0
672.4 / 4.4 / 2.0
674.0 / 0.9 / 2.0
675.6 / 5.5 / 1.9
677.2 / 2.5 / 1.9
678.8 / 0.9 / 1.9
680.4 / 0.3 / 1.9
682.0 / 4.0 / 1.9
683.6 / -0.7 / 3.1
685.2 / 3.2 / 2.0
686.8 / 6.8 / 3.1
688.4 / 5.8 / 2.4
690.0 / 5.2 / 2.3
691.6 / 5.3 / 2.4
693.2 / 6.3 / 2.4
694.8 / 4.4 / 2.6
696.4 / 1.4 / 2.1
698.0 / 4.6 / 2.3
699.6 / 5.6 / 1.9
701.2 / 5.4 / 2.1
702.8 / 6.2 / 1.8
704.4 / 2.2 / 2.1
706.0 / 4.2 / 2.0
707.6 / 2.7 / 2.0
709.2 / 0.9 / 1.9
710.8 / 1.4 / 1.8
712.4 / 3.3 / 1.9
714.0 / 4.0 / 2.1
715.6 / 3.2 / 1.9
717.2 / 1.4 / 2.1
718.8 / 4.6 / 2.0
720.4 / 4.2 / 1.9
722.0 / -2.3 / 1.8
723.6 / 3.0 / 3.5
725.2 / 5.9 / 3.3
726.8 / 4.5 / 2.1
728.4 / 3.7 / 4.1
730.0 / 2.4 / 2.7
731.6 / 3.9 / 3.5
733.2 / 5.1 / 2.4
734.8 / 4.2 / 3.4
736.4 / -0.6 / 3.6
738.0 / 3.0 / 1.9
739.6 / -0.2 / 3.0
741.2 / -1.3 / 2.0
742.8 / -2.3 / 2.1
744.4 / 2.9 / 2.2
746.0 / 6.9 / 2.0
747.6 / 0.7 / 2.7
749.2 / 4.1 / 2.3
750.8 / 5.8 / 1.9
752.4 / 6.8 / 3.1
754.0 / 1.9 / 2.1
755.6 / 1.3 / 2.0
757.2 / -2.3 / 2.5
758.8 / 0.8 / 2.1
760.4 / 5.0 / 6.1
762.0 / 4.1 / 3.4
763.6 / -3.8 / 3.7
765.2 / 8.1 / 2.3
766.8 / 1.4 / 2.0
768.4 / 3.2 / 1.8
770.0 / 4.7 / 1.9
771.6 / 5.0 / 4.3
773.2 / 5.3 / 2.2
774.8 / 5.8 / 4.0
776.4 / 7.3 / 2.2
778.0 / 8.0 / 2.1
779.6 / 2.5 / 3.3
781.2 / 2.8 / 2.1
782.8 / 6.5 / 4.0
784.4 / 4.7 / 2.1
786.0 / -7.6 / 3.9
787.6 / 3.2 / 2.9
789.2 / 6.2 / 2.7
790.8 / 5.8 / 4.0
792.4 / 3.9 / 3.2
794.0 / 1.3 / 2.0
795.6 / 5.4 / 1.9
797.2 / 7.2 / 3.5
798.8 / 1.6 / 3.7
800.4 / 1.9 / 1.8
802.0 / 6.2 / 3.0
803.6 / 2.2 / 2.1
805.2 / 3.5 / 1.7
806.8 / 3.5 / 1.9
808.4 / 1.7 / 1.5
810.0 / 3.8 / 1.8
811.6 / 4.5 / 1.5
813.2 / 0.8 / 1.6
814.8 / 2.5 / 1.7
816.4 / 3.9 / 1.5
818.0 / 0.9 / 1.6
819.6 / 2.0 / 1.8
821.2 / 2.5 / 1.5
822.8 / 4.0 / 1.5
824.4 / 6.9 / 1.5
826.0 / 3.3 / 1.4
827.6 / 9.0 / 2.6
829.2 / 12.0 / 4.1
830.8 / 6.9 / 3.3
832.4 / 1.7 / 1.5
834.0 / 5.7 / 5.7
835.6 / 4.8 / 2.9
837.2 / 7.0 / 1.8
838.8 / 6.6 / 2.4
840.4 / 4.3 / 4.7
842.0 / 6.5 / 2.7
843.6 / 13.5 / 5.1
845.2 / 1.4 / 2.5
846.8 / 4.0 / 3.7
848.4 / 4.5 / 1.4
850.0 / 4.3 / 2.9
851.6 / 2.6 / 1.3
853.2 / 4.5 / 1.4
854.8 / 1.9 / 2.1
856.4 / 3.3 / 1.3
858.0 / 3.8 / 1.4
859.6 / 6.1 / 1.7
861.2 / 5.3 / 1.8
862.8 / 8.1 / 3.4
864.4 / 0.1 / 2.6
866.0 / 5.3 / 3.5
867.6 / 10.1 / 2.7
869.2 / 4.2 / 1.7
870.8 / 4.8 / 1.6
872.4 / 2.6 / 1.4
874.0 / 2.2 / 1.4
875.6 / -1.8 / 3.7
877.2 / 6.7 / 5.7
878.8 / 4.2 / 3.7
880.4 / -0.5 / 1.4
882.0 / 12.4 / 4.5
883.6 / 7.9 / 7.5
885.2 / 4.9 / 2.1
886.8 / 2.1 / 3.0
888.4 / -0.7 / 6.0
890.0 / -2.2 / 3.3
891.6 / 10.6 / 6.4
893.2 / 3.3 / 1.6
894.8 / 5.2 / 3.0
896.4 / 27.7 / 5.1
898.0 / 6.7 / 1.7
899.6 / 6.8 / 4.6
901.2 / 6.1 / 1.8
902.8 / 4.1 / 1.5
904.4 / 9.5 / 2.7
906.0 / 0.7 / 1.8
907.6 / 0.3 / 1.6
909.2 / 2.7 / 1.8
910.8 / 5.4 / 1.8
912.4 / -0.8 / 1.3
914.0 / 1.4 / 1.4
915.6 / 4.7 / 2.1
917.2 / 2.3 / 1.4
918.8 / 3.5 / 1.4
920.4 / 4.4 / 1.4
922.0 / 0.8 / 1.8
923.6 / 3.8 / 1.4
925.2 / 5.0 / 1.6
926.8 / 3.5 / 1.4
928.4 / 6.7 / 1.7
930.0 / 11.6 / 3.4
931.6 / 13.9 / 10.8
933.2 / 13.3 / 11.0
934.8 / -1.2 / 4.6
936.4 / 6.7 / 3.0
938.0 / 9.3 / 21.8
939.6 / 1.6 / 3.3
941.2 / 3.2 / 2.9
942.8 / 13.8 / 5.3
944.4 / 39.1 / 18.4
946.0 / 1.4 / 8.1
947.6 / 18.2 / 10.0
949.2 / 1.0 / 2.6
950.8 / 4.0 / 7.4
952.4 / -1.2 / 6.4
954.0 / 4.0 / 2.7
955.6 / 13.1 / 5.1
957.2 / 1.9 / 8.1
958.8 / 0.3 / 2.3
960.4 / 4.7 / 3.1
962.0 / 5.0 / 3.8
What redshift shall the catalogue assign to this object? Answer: 1.40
